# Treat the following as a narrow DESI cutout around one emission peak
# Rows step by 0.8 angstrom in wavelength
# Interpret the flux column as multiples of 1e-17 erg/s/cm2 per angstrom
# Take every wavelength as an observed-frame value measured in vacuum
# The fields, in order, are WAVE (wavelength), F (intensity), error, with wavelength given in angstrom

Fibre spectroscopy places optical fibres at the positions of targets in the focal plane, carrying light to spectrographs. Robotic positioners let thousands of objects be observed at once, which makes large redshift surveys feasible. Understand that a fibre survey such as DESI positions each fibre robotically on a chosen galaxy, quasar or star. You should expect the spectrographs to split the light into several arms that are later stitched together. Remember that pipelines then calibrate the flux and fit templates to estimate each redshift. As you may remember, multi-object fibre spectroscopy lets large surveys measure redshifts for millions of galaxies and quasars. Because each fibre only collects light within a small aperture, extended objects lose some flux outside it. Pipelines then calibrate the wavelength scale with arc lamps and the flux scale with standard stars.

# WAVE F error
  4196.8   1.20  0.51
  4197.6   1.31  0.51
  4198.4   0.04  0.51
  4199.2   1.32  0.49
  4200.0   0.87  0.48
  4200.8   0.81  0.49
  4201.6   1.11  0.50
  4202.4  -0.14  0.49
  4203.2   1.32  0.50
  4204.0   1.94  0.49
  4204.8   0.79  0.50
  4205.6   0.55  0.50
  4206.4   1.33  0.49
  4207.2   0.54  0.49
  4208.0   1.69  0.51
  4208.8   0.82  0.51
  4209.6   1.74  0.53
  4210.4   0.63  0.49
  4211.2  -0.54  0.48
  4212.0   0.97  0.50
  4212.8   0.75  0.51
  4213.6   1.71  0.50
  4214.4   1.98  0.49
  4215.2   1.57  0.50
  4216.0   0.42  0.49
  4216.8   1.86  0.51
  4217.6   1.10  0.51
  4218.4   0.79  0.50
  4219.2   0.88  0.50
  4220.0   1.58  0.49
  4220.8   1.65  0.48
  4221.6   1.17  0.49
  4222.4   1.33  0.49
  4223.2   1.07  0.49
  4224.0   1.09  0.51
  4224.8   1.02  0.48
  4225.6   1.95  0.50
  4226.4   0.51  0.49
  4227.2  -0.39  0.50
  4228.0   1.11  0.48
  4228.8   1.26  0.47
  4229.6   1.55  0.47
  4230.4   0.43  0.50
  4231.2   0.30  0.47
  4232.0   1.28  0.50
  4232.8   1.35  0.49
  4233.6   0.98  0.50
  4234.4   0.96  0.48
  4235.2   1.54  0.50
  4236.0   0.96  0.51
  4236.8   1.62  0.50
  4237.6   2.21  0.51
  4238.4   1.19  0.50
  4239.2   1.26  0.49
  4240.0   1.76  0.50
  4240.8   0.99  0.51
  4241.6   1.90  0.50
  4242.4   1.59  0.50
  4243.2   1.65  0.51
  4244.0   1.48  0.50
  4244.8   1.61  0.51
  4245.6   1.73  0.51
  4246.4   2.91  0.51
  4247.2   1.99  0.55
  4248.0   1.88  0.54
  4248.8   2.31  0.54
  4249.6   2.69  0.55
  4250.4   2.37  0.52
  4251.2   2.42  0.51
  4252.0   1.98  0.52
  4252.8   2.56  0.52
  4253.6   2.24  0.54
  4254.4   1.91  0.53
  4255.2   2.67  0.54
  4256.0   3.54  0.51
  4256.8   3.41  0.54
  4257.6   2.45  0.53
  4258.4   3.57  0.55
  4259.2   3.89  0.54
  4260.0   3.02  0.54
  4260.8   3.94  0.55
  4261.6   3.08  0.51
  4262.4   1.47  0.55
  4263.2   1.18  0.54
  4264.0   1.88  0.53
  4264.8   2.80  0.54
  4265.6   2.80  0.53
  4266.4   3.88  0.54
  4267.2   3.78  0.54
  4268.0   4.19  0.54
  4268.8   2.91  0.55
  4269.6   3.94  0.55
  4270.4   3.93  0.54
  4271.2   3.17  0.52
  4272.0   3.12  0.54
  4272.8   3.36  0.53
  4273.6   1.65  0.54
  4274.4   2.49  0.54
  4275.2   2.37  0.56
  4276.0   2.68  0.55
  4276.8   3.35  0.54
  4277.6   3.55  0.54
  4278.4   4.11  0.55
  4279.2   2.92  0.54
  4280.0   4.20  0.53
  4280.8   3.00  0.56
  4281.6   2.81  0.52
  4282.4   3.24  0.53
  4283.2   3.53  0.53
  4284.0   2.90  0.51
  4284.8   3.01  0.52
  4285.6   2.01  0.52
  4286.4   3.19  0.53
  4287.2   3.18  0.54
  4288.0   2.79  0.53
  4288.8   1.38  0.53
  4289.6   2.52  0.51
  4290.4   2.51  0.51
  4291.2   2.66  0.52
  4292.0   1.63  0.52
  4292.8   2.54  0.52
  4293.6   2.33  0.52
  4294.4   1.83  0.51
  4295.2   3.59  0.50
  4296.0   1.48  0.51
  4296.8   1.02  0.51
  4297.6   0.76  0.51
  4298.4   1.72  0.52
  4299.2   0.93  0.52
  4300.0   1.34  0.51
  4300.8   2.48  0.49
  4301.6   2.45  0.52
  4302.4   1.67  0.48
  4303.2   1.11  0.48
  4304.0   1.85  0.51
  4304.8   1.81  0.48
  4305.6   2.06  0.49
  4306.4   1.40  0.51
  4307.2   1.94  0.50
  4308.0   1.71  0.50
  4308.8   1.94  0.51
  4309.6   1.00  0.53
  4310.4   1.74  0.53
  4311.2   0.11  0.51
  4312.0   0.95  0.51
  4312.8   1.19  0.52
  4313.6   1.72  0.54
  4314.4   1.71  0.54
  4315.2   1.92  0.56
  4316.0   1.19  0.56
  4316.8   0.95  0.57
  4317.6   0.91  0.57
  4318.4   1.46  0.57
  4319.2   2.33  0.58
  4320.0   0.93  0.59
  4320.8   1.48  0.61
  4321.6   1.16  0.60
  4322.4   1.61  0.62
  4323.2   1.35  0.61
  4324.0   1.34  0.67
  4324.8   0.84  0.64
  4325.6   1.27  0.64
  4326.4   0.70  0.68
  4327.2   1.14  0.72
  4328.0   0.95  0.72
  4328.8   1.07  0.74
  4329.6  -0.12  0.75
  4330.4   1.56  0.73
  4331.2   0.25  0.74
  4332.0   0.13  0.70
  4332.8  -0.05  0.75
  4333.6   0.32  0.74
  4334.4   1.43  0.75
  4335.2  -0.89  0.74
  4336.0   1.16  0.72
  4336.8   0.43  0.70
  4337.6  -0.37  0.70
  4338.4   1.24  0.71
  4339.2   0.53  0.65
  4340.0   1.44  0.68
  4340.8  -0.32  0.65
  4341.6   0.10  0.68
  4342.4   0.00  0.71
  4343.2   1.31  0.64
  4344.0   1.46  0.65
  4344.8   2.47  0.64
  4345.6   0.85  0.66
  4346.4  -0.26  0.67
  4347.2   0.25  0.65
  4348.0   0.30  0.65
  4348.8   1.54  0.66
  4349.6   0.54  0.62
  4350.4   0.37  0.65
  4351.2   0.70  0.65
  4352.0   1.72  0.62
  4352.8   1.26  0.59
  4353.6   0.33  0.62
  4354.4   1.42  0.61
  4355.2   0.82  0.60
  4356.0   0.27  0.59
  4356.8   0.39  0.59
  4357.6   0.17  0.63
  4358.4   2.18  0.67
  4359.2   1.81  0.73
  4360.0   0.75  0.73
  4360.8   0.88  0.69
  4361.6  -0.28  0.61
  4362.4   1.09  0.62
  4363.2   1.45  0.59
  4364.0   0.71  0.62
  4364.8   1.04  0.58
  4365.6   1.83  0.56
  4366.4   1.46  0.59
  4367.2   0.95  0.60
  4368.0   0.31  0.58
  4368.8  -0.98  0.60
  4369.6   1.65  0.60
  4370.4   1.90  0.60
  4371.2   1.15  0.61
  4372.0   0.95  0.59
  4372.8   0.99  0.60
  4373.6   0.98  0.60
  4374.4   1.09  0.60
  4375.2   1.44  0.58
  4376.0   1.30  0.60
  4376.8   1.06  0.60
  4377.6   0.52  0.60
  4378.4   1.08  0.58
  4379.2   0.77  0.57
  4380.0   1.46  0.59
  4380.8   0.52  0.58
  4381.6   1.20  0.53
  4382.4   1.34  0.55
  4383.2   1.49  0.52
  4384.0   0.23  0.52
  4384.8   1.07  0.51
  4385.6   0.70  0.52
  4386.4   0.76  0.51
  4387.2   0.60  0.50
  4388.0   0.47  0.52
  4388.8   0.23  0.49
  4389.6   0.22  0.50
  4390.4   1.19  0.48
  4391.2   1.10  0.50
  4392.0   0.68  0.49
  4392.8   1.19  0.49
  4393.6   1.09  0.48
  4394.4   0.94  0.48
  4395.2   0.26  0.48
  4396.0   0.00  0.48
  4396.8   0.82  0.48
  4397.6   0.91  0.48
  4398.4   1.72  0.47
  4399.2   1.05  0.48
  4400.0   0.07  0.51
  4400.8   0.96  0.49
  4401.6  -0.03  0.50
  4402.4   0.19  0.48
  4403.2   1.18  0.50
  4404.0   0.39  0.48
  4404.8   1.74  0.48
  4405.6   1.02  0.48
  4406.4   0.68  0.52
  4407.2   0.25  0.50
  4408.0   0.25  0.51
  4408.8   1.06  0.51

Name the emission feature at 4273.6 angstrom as Mg II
